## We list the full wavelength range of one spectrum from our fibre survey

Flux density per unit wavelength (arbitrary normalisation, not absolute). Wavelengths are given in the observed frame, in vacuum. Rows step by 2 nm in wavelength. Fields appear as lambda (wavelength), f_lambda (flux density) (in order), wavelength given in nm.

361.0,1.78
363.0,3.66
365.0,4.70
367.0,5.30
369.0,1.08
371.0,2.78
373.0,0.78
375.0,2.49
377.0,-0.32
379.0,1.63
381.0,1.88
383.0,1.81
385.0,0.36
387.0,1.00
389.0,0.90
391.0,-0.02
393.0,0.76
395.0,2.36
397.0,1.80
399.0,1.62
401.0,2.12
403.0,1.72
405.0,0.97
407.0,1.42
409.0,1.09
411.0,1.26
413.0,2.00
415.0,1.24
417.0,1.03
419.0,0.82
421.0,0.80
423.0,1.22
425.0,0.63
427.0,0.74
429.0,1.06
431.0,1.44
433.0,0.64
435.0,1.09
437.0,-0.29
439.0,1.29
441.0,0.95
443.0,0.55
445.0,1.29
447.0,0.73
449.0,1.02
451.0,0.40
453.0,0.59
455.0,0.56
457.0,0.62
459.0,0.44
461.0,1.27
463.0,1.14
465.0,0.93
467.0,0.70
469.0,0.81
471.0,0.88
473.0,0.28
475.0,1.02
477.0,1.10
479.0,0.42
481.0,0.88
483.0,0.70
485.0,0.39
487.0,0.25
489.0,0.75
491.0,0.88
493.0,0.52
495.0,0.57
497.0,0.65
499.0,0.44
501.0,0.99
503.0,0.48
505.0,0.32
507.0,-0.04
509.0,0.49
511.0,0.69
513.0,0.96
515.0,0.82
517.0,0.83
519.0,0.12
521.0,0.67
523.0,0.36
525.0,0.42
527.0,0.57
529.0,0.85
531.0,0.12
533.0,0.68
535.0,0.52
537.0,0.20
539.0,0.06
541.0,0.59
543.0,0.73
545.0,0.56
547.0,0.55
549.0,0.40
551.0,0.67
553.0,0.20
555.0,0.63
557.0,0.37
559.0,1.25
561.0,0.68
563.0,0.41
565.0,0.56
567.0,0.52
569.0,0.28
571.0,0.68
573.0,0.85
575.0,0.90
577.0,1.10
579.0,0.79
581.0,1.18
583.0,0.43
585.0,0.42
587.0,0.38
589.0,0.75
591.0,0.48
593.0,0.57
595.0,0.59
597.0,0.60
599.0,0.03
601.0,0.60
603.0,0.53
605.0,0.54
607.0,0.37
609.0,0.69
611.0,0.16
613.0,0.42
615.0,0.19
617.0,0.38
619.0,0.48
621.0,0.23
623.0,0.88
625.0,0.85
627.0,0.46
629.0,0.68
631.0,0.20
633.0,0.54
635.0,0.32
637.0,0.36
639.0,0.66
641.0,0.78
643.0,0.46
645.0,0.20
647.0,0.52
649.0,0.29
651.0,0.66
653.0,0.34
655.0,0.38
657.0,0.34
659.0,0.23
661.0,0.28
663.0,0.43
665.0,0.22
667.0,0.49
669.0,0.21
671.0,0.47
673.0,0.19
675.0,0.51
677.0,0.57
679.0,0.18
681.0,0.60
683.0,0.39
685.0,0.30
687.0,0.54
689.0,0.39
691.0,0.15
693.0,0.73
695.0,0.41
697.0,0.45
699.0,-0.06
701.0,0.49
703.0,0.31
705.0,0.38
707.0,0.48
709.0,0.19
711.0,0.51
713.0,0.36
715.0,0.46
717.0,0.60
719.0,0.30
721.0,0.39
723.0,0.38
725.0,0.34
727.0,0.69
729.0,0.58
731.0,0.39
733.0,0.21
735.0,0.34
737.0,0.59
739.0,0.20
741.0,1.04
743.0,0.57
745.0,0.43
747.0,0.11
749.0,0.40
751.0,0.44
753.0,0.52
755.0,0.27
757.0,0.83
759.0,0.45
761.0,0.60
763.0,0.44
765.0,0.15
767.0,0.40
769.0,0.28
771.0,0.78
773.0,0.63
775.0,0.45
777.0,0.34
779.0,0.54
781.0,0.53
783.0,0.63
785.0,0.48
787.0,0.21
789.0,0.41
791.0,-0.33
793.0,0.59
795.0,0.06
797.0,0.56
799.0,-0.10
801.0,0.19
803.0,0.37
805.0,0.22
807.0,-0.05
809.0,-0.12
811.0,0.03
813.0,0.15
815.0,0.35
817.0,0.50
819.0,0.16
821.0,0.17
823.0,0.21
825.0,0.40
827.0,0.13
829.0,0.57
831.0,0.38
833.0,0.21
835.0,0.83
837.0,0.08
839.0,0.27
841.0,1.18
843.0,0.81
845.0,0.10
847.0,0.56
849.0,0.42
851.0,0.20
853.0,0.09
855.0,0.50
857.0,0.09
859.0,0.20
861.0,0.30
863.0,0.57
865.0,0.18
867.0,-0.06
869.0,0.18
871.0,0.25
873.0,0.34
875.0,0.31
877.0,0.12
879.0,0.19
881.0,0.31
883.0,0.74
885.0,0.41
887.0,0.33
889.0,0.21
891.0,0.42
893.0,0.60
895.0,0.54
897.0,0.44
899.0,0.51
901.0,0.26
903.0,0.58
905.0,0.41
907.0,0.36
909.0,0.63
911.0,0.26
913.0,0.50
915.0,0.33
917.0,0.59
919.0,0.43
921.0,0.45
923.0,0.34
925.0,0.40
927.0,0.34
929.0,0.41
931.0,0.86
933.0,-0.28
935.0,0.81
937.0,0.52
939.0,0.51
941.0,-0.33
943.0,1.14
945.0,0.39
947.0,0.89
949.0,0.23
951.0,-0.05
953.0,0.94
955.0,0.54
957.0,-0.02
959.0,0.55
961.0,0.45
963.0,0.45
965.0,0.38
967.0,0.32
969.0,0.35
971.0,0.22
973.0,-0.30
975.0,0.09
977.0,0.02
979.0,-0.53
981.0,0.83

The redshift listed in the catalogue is 1.26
